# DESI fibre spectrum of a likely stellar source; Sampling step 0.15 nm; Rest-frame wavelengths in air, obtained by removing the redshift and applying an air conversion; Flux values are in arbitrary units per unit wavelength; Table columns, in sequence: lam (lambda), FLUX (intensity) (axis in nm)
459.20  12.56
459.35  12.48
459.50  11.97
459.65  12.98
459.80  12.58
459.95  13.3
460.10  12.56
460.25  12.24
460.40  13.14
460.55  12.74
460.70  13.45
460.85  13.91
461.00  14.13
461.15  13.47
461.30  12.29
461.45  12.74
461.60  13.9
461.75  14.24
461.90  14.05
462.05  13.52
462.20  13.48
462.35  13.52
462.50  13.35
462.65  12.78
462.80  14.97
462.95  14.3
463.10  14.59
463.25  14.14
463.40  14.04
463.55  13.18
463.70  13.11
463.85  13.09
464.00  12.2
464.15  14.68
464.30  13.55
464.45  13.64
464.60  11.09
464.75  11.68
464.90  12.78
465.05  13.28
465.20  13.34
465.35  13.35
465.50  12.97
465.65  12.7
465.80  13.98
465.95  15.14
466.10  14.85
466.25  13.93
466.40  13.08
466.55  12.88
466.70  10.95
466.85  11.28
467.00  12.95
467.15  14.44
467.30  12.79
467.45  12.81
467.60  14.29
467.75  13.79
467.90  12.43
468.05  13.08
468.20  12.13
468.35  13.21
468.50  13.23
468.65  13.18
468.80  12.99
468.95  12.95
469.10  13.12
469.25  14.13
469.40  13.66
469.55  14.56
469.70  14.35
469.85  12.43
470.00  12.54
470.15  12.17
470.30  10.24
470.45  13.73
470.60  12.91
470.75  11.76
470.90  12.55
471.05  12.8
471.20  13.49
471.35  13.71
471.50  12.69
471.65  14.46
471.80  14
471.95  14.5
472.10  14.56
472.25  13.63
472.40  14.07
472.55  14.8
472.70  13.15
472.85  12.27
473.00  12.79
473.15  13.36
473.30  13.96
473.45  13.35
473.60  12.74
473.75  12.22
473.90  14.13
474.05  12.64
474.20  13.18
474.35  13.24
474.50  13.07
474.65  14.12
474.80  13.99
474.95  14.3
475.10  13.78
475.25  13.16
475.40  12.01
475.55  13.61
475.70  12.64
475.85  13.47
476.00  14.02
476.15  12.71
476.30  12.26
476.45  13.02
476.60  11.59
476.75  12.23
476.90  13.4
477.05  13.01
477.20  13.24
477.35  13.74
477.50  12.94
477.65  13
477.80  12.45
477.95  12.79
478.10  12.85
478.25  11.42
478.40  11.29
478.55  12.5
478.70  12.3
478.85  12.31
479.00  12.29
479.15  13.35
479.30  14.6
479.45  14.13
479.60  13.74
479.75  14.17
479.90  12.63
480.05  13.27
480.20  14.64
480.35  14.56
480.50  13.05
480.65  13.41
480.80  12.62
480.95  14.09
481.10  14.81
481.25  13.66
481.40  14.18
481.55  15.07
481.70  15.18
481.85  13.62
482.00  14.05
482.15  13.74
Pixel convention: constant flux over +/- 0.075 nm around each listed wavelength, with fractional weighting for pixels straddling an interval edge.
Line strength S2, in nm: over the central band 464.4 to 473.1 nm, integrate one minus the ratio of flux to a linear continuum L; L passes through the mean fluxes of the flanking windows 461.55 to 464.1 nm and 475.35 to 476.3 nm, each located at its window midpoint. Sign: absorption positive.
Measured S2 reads 0.14 nm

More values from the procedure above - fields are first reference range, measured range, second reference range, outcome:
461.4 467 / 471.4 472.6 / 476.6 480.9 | -0.079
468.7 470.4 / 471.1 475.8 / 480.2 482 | -0.035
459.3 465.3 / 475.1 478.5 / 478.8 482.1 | 0.225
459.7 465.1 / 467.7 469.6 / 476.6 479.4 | -0.022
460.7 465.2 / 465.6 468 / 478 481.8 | 0.030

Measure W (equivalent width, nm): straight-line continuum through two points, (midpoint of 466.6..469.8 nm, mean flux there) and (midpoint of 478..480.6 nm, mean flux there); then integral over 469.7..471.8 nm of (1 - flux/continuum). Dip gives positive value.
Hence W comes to 0.05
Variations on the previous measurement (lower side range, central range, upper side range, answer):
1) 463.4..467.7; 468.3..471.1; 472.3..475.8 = 0.057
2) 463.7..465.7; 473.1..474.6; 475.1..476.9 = -0.038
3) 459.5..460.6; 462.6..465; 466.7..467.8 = -0.090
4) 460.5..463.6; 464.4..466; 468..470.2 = 0.049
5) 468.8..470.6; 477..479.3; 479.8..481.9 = 0.171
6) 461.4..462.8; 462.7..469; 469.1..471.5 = 0.030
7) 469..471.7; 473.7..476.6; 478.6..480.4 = 0.015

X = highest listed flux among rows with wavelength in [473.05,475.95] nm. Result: 14.3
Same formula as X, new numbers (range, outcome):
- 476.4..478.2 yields 13.74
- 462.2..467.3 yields 15.14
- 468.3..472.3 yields 14.56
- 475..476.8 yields 14.02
